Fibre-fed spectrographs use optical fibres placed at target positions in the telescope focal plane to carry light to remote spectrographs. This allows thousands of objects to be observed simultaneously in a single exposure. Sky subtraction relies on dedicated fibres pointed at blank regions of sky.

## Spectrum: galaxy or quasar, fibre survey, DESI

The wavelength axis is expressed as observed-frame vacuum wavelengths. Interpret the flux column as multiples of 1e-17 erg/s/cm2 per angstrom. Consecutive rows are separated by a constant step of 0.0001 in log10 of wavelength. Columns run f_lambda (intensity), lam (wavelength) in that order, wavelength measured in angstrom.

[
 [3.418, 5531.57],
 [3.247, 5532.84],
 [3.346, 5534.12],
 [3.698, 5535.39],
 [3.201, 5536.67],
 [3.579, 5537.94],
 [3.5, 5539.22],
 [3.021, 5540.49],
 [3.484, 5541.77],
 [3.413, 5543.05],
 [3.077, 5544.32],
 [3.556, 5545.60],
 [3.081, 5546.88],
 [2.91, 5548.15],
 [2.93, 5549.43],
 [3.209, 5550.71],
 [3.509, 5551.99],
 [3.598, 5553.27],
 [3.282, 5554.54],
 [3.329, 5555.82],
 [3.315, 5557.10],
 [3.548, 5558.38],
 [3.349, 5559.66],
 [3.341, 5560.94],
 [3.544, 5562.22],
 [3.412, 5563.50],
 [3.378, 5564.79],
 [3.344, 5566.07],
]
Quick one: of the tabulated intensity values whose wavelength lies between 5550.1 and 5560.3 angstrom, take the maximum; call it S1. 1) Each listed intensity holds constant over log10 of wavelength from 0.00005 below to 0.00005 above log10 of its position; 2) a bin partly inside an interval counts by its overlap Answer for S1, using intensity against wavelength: 3.598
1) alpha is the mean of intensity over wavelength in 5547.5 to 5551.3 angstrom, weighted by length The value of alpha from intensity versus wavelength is 3.02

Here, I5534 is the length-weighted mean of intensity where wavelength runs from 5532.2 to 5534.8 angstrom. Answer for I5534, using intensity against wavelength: 3.31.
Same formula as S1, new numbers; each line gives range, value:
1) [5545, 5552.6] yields 3.556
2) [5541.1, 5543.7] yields 3.484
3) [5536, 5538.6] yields 3.579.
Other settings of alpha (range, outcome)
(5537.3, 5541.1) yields 3.37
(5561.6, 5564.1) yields 3.48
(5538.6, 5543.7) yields 3.36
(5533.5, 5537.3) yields 3.41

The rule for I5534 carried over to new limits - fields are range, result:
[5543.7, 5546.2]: 3.31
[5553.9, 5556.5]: 3.32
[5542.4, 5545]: 3.25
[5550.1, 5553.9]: 3.44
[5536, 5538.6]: 3.39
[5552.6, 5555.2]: 3.45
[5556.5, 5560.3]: 3.4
